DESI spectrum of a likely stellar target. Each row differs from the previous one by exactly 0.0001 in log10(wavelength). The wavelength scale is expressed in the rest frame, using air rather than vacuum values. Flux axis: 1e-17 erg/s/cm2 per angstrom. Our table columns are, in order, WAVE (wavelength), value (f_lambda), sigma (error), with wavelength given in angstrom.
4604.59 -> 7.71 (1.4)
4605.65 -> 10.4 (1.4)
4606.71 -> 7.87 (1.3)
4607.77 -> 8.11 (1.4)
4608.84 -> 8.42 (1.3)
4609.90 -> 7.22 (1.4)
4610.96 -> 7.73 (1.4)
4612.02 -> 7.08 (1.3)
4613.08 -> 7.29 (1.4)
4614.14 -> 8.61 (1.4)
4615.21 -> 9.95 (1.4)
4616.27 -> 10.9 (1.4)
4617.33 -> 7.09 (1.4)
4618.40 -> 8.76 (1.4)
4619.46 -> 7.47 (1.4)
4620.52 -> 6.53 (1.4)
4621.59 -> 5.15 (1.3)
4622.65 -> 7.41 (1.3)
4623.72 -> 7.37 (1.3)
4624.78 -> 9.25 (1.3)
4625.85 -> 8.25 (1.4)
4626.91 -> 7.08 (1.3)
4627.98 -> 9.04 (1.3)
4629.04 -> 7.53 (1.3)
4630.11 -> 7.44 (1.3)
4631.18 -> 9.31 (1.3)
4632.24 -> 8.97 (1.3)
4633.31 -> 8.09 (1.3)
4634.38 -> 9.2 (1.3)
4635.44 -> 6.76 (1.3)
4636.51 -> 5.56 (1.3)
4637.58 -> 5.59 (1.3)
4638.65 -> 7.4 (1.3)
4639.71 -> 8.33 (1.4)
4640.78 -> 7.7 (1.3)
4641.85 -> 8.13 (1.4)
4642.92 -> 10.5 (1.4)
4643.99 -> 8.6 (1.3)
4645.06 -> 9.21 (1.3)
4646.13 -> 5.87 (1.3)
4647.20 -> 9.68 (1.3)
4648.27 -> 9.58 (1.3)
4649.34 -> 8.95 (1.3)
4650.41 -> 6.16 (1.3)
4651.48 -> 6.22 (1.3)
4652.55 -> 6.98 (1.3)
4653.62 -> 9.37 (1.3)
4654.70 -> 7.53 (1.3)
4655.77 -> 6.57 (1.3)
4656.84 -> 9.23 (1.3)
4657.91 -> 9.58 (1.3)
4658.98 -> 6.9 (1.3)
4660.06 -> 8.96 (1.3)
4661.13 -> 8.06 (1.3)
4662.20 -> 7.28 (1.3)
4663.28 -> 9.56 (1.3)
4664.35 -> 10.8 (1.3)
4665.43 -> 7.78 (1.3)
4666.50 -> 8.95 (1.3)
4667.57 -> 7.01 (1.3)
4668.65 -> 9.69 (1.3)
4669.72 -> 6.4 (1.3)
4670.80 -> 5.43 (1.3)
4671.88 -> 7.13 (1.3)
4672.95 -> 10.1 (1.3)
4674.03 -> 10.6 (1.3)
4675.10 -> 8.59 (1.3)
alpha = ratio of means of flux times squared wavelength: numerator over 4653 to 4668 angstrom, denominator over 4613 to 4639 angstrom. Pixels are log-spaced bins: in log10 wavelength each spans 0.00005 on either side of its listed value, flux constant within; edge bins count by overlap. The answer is 1.1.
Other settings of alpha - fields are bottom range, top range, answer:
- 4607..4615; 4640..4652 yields 1.06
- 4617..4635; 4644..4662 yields 1.03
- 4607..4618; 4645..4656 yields 0.96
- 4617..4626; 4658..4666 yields 1.17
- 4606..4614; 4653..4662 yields 1.08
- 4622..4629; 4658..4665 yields 1.10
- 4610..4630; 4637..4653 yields 1.02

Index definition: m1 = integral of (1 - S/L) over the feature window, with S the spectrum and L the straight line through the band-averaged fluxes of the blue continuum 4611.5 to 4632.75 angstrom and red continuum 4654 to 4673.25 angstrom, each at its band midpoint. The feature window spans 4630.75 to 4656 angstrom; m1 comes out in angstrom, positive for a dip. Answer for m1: 0.5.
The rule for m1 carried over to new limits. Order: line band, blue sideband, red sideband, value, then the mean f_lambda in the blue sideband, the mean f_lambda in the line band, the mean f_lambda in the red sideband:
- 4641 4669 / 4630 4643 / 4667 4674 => -1.7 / 7.85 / 8.33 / 7.85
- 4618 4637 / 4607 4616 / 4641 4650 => 1.5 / 8.13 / 7.73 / 8.74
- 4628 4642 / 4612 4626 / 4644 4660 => 0.5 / 7.96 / 7.73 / 8.04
